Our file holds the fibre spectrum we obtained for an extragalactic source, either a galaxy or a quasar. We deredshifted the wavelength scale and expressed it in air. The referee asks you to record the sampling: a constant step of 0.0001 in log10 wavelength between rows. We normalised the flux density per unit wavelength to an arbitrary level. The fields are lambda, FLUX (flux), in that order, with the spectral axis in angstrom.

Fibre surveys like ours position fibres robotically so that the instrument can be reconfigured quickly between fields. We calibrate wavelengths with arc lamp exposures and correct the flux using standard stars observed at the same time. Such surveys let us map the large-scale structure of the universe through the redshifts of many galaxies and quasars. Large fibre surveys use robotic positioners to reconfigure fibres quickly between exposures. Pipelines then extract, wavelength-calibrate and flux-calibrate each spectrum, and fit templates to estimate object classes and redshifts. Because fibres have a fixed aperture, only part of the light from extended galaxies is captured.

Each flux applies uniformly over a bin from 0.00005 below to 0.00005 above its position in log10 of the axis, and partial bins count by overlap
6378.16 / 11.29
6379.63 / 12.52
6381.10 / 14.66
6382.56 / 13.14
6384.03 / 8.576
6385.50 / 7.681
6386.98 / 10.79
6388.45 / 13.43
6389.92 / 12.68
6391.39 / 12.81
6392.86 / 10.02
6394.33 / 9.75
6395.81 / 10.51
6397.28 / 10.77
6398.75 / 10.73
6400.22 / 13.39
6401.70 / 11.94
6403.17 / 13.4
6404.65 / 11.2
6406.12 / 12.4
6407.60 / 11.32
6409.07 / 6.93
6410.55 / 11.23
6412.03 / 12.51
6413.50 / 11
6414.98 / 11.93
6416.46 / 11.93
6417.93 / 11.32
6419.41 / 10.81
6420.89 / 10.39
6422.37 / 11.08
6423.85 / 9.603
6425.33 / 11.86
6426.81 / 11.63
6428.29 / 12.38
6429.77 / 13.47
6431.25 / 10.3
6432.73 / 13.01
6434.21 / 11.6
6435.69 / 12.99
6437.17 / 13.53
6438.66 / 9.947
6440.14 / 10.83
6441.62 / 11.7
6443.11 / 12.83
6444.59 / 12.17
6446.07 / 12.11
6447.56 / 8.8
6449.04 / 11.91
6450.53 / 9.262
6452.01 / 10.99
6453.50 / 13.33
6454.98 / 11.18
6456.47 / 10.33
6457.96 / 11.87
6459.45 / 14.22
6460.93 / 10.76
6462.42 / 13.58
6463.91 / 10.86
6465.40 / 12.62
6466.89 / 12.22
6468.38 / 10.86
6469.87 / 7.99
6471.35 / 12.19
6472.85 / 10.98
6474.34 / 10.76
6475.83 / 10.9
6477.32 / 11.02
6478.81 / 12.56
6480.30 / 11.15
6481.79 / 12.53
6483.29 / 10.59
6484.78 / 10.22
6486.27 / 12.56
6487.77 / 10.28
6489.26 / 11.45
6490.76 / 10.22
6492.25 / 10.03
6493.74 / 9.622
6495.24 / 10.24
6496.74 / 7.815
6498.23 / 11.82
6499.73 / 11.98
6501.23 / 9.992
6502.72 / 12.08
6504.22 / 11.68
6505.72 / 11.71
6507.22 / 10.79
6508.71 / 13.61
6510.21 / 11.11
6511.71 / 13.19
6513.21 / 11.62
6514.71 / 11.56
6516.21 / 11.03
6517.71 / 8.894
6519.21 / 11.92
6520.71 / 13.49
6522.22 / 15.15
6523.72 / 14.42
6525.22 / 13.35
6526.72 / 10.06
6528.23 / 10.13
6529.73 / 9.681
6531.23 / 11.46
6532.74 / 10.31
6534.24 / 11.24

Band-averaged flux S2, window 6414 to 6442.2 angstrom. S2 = 11.6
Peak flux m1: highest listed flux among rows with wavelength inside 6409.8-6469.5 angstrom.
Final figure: 14.22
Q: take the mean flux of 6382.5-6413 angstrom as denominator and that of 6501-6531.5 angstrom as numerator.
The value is 1.06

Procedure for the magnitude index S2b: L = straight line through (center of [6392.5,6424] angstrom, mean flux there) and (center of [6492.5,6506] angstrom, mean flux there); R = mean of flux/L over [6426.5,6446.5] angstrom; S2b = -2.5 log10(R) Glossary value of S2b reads -0.10 mag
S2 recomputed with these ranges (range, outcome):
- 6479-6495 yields 10.9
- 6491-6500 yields 10.2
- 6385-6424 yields 11.2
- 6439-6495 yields 11.3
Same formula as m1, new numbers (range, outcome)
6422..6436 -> 13.47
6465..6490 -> 12.62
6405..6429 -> 12.51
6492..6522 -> 13.61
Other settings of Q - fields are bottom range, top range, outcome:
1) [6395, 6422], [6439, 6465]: 1.02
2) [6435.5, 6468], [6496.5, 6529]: 1.01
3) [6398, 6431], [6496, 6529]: 1.02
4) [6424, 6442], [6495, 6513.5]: 0.96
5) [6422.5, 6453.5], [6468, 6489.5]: 0.96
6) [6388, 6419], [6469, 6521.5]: 0.97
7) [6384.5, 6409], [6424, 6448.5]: 1.04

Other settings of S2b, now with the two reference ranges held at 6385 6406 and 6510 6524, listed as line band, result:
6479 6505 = 0.11 mag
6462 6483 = 0.05 mag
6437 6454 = 0.04 mag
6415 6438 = -0.01 mag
